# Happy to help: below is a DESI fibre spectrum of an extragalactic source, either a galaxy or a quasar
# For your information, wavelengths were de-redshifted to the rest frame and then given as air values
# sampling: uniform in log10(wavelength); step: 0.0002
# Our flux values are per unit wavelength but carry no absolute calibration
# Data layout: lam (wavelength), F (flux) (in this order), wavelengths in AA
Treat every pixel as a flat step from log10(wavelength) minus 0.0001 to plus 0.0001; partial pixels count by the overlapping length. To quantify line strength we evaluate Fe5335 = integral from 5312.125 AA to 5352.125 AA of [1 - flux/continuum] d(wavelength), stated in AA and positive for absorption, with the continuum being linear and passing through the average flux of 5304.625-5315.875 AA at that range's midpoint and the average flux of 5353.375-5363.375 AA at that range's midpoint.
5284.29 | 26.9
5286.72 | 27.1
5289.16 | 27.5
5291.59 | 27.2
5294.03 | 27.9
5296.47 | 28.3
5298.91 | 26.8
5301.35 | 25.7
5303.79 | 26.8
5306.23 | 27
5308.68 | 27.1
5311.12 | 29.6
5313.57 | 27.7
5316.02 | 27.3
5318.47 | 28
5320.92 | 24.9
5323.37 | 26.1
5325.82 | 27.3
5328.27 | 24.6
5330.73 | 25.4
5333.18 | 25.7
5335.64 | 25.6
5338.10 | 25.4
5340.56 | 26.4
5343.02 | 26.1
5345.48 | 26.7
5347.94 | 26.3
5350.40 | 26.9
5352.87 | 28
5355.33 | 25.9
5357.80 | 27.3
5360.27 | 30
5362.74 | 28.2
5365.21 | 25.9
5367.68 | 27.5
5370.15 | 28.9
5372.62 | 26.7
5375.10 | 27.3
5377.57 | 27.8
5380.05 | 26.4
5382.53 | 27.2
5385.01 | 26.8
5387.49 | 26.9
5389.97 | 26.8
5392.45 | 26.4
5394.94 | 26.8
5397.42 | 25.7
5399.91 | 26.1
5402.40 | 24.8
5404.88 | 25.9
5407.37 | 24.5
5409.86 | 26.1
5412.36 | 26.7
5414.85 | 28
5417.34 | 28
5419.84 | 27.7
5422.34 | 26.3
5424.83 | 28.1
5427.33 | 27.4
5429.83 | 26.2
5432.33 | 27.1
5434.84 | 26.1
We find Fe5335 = 2.1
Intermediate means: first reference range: 27.8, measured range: 26.3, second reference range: 27.8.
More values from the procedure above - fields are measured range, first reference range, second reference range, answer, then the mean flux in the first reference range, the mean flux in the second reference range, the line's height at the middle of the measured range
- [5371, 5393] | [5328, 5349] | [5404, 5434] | -0.5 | 25.8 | 26.8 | 26.4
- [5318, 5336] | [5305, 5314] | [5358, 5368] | 1.3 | 27.9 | 27.9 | 27.9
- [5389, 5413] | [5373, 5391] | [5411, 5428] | 1.1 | 27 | 27.4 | 27.2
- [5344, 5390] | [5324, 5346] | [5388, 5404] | -2.2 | 25.9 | 26.1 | 26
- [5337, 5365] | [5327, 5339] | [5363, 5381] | -0.8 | 25.3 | 27.3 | 26.2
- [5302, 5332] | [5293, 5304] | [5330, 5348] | -0.2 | 27.1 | 25.9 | 26.6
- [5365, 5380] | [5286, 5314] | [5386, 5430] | -0.3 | 27.4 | 26.6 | 26.9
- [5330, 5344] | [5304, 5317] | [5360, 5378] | 1.0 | 27.7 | 27.7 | 27.7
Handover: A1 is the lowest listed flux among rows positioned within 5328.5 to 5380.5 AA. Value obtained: 25.4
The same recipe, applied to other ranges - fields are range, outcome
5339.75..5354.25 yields 26.1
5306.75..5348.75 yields 24.6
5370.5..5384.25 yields 26.4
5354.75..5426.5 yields 24.5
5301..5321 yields 24.9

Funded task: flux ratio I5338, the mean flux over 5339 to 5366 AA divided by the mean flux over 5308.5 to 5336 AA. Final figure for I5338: 1.02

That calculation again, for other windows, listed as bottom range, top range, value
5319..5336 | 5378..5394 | 1.04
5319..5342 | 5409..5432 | 1.05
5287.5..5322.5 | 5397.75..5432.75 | 0.98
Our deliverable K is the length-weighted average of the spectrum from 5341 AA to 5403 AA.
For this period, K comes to 27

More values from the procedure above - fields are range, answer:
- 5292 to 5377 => 26.9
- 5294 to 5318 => 27.4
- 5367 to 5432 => 26.8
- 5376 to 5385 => 27.1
